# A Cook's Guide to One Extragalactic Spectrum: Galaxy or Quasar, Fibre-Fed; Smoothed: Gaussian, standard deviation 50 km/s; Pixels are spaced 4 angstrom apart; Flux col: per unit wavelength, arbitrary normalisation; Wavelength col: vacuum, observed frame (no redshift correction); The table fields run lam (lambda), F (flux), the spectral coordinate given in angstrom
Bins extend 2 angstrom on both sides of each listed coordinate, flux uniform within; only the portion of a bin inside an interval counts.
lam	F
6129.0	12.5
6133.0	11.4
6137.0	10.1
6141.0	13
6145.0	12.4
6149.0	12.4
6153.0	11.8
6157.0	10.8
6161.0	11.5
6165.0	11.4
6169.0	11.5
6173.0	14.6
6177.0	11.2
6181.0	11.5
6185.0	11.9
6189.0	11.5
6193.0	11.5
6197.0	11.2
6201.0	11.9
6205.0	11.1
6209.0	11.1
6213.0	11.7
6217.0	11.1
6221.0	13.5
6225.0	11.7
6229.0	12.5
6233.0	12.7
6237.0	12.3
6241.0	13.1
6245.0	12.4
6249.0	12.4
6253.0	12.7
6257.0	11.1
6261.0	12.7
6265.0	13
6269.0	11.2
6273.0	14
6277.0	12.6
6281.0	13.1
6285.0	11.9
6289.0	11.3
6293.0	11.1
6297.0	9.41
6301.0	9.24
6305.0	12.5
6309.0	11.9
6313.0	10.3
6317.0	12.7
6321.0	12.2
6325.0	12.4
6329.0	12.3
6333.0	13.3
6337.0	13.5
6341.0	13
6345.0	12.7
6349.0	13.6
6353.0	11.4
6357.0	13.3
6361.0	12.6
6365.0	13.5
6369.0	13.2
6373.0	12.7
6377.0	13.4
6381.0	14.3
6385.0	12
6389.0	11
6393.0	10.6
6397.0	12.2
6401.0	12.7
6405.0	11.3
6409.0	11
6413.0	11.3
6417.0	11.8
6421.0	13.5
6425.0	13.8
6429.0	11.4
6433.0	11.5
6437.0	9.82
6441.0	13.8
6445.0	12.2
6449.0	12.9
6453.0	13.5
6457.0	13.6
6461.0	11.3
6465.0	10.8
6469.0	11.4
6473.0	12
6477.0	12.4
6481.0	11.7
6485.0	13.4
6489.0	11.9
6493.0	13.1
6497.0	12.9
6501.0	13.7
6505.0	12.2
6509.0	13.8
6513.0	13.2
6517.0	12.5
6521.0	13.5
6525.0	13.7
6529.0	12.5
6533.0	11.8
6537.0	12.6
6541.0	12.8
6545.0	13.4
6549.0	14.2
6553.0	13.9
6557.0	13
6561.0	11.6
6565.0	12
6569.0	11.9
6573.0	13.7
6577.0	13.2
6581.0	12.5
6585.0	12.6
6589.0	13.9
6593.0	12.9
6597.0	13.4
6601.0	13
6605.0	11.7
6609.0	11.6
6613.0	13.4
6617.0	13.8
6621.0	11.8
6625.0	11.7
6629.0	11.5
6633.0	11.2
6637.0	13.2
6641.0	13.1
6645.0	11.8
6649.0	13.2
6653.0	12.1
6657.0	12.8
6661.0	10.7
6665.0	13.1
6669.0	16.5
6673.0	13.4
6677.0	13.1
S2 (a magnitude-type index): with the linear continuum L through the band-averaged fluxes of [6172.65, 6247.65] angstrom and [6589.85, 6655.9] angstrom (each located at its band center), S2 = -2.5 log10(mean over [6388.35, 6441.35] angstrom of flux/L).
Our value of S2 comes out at 0.039 mag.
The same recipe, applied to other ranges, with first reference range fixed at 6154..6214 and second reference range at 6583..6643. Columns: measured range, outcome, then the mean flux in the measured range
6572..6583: -0.05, 13.1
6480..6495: -0.02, 12.6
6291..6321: 0.08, 11.1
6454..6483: 0.03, 11.9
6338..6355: -0.06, 12.7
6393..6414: 0.05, 11.6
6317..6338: -0.07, 12.7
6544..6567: -0.05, 13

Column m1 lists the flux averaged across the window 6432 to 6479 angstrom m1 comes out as 12.1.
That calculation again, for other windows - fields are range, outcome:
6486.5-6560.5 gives 13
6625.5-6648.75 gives 12.2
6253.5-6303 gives 11.8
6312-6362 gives 12.6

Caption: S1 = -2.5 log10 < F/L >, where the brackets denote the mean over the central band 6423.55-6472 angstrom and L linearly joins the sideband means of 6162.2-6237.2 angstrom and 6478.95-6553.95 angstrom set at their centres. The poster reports 0.05 mag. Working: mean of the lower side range 11.9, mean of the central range 12.1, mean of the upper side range 13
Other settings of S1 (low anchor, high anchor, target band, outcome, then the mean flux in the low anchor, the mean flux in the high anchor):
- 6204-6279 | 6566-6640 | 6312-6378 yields -0.032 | 12.3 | 12.6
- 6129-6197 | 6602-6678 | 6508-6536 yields -0.047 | 11.8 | 12.6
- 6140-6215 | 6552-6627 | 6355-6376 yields -0.076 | 11.8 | 12.7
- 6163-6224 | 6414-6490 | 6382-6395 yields 0.063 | 11.8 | 12.2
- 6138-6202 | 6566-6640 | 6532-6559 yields -0.054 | 11.9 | 12.6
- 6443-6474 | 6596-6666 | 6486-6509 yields -0.054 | 12.2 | 12.4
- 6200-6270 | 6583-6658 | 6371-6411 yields 0.017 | 12.1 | 12.6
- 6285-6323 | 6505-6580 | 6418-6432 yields -0.055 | 11.2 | 12.9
